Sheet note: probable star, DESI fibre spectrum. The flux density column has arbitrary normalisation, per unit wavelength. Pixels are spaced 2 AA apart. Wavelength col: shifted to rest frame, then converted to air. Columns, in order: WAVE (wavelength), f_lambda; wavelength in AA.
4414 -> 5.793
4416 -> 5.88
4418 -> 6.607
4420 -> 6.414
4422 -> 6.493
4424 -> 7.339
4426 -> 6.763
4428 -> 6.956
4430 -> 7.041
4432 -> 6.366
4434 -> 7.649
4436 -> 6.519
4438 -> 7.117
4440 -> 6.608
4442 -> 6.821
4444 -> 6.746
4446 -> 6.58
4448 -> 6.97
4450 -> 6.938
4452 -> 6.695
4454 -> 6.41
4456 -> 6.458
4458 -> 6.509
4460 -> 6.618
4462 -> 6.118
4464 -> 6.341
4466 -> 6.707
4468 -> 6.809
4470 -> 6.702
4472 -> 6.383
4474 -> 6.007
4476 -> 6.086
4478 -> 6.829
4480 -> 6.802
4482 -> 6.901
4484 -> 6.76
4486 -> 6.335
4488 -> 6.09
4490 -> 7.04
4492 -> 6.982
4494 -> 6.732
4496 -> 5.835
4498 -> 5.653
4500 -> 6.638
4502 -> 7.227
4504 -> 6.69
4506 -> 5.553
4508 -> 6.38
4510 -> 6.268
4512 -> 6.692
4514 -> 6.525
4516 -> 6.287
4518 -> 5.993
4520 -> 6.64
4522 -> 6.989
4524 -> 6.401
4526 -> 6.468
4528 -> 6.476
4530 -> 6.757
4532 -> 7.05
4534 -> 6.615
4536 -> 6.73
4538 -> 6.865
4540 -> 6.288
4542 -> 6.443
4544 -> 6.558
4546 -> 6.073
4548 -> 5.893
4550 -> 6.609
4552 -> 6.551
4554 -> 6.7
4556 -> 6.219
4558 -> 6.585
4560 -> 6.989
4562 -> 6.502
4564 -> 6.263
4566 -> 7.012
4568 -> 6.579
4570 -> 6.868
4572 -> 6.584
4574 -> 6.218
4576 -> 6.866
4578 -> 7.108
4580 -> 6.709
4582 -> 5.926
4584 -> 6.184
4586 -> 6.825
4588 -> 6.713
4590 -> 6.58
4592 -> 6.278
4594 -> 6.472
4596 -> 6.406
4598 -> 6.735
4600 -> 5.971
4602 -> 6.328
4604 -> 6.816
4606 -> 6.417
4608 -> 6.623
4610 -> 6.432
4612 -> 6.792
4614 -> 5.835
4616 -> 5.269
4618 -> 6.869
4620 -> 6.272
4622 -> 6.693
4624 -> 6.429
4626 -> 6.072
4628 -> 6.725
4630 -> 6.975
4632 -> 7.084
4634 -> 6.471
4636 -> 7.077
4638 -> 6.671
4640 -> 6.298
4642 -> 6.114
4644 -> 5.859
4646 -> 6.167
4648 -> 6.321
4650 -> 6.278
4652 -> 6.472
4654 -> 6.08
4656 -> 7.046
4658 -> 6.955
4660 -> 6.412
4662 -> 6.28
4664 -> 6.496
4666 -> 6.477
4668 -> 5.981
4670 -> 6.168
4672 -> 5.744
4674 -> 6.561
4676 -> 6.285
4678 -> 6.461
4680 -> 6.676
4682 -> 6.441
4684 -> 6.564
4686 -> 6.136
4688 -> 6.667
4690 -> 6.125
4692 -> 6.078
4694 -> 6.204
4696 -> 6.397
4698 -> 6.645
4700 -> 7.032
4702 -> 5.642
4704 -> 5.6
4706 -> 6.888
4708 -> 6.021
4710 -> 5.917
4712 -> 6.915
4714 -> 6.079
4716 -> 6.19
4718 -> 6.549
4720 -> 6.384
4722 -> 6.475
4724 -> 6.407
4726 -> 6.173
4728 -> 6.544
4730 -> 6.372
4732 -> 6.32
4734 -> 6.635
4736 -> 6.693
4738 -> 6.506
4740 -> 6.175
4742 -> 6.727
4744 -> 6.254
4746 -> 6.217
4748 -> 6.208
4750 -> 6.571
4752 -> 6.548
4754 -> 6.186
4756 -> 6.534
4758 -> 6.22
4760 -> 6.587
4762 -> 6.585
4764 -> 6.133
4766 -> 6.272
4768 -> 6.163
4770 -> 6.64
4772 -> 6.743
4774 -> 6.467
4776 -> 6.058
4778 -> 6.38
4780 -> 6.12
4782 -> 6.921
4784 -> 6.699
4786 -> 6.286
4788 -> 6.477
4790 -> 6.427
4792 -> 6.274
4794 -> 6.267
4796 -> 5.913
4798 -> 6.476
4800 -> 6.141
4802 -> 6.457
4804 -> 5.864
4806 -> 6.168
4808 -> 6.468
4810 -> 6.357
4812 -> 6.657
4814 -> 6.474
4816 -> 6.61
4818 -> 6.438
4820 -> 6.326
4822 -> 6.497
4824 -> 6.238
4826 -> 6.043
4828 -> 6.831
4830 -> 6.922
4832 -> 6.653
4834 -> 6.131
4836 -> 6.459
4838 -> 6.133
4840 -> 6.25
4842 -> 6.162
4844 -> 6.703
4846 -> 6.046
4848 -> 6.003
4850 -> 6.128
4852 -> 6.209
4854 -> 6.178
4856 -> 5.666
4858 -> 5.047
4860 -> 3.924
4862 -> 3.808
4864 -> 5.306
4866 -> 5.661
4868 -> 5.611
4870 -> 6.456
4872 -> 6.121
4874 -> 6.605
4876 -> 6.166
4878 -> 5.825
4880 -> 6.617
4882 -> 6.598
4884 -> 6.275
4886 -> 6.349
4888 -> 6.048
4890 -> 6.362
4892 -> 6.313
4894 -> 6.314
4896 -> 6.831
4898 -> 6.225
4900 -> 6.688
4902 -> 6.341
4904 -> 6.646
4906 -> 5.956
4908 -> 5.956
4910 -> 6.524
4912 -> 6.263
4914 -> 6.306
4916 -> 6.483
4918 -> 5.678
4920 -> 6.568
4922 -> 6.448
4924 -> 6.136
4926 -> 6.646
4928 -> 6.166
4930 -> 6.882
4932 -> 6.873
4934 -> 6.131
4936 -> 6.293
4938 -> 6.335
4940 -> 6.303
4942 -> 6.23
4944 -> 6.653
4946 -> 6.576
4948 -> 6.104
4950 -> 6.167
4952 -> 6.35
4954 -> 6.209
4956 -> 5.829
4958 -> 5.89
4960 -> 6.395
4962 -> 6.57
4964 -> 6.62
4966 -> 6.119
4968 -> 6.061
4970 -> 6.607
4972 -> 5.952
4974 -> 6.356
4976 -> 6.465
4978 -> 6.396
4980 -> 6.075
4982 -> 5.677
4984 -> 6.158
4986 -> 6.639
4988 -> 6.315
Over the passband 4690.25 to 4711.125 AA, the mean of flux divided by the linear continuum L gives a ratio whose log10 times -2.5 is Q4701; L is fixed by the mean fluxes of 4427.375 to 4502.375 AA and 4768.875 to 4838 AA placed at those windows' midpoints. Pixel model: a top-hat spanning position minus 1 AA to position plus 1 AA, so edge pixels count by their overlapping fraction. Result 0.04 mag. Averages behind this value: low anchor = 6.62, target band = 6.24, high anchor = 6.4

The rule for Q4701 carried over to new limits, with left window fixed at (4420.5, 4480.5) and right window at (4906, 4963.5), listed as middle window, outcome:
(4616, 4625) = 0.02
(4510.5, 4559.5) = 0.02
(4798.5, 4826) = 0.01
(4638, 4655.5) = 0.05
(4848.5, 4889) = 0.09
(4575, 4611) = 0.01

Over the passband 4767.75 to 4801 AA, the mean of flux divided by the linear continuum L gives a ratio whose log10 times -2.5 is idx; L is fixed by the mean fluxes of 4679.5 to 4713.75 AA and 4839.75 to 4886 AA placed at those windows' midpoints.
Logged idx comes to -0.05 mag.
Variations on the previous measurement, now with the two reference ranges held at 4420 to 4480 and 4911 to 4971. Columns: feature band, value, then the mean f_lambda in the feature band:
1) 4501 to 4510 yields 0.032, 6.44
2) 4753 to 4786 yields 0.006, 6.42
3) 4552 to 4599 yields 0.001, 6.58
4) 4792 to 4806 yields 0.041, 6.19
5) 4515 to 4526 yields 0.027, 6.46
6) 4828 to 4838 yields -0.021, 6.53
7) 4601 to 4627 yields 0.031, 6.37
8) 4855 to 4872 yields 0.214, 5.24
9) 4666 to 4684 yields 0.034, 6.32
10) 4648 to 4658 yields 0.005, 6.5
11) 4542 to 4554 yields 0.038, 6.38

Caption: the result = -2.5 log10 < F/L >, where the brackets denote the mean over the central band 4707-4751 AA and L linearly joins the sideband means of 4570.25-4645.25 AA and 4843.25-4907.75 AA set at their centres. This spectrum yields -0.02 mag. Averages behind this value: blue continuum 6.48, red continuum 6.03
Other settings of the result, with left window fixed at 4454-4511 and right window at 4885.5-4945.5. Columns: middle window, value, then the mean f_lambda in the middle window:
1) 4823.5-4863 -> 0.072 mag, 5.97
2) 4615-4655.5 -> 0.004 mag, 6.42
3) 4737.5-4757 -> 0.004 mag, 6.39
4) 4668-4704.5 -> 0.021 mag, 6.3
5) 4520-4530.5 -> -0.024 mag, 6.61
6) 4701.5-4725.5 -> 0.026 mag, 6.27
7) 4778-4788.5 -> -0.015 mag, 6.49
